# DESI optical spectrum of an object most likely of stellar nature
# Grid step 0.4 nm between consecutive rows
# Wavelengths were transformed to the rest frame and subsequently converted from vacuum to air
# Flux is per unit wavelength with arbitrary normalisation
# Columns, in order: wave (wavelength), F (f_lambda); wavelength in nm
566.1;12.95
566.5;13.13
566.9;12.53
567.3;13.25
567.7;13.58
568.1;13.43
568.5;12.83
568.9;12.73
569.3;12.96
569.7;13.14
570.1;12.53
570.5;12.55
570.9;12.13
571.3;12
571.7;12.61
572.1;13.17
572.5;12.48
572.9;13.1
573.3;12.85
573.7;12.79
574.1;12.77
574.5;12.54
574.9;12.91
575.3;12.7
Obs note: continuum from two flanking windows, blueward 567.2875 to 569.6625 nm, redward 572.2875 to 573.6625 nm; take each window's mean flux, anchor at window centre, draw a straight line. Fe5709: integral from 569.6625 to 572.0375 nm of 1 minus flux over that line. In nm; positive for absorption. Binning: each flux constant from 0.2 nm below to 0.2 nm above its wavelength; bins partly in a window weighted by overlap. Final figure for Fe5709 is 0.09 nm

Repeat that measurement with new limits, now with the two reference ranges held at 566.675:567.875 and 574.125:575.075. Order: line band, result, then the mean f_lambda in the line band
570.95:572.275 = 0.04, 12.5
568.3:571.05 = 0.06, 12.7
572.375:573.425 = 0.00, 12.8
